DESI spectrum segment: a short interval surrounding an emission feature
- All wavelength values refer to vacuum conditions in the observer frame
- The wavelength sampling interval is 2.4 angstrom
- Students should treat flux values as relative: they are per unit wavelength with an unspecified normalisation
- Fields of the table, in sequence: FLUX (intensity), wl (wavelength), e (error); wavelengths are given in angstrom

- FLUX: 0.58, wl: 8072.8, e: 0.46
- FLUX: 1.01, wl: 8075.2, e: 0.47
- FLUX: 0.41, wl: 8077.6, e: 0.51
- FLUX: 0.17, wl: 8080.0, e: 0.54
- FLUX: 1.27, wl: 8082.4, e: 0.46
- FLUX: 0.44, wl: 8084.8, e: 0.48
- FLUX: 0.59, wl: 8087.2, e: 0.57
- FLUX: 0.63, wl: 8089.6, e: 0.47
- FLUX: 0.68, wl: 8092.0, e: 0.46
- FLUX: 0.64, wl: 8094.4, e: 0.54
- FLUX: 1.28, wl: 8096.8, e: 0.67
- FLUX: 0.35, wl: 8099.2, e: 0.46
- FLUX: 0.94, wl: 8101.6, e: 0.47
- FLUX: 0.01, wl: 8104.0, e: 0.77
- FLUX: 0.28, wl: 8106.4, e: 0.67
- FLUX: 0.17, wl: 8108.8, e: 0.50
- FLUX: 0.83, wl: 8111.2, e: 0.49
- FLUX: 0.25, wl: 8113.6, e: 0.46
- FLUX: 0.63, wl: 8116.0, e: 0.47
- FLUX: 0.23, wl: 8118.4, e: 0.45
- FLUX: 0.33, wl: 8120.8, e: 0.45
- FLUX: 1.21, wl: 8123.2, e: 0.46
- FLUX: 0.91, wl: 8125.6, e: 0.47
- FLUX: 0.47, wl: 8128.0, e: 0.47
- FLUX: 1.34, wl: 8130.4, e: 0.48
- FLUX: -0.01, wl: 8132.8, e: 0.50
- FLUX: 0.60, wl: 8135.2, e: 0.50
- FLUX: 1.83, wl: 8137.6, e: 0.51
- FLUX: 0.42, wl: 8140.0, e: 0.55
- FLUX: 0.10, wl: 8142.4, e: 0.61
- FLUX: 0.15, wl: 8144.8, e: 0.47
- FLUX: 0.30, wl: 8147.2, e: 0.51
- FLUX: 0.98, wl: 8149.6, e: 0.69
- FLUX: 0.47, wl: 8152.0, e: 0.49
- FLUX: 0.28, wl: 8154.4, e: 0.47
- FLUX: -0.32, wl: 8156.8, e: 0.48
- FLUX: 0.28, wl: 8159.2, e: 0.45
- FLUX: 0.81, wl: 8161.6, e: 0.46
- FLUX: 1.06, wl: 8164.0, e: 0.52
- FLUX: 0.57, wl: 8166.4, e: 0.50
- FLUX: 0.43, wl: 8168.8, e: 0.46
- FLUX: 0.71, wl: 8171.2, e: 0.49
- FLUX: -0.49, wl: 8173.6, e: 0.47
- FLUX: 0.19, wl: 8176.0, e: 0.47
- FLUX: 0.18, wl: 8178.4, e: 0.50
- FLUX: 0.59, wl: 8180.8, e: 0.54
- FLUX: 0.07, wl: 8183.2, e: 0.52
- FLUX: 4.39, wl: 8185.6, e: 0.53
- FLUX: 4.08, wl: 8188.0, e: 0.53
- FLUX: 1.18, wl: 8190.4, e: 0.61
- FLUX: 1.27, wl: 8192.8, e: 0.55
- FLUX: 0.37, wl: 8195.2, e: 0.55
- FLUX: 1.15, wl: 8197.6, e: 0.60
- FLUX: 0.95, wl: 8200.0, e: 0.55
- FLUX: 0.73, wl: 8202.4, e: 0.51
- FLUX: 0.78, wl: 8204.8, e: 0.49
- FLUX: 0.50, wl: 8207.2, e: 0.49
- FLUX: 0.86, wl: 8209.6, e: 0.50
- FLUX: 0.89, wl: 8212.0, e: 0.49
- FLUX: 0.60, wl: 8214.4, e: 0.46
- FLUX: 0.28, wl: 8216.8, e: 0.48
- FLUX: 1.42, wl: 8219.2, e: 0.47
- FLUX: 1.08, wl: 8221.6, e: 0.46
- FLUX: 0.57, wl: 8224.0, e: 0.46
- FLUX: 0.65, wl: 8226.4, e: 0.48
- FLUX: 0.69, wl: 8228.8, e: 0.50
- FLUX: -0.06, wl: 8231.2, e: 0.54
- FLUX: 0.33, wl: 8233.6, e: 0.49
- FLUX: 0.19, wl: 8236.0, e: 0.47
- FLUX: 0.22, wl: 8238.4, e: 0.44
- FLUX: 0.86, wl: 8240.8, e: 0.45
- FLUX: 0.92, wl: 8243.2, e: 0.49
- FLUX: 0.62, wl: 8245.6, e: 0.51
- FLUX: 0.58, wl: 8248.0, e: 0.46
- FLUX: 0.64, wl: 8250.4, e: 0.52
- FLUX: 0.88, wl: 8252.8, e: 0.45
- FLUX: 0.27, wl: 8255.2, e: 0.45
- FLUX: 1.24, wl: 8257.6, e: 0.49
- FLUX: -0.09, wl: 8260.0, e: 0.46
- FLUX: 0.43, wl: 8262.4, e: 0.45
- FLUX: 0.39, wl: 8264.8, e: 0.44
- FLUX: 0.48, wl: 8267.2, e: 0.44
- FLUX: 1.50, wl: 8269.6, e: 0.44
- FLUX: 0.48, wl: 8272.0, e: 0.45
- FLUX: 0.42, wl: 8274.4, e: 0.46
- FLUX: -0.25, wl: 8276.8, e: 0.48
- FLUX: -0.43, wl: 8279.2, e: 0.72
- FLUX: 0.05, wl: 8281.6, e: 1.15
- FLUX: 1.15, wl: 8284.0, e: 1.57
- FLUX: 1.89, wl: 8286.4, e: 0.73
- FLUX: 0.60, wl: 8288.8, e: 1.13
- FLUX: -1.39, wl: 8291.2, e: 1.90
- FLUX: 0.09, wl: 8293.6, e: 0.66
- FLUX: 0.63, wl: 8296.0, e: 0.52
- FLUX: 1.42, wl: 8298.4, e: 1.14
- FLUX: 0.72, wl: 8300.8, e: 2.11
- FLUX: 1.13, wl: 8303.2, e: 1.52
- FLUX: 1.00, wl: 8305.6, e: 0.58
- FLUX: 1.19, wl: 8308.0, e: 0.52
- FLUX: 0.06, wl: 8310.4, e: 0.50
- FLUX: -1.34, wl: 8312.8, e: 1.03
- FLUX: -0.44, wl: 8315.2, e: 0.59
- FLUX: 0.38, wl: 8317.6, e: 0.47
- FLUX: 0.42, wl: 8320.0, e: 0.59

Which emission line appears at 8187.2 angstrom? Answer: H-alpha 6563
